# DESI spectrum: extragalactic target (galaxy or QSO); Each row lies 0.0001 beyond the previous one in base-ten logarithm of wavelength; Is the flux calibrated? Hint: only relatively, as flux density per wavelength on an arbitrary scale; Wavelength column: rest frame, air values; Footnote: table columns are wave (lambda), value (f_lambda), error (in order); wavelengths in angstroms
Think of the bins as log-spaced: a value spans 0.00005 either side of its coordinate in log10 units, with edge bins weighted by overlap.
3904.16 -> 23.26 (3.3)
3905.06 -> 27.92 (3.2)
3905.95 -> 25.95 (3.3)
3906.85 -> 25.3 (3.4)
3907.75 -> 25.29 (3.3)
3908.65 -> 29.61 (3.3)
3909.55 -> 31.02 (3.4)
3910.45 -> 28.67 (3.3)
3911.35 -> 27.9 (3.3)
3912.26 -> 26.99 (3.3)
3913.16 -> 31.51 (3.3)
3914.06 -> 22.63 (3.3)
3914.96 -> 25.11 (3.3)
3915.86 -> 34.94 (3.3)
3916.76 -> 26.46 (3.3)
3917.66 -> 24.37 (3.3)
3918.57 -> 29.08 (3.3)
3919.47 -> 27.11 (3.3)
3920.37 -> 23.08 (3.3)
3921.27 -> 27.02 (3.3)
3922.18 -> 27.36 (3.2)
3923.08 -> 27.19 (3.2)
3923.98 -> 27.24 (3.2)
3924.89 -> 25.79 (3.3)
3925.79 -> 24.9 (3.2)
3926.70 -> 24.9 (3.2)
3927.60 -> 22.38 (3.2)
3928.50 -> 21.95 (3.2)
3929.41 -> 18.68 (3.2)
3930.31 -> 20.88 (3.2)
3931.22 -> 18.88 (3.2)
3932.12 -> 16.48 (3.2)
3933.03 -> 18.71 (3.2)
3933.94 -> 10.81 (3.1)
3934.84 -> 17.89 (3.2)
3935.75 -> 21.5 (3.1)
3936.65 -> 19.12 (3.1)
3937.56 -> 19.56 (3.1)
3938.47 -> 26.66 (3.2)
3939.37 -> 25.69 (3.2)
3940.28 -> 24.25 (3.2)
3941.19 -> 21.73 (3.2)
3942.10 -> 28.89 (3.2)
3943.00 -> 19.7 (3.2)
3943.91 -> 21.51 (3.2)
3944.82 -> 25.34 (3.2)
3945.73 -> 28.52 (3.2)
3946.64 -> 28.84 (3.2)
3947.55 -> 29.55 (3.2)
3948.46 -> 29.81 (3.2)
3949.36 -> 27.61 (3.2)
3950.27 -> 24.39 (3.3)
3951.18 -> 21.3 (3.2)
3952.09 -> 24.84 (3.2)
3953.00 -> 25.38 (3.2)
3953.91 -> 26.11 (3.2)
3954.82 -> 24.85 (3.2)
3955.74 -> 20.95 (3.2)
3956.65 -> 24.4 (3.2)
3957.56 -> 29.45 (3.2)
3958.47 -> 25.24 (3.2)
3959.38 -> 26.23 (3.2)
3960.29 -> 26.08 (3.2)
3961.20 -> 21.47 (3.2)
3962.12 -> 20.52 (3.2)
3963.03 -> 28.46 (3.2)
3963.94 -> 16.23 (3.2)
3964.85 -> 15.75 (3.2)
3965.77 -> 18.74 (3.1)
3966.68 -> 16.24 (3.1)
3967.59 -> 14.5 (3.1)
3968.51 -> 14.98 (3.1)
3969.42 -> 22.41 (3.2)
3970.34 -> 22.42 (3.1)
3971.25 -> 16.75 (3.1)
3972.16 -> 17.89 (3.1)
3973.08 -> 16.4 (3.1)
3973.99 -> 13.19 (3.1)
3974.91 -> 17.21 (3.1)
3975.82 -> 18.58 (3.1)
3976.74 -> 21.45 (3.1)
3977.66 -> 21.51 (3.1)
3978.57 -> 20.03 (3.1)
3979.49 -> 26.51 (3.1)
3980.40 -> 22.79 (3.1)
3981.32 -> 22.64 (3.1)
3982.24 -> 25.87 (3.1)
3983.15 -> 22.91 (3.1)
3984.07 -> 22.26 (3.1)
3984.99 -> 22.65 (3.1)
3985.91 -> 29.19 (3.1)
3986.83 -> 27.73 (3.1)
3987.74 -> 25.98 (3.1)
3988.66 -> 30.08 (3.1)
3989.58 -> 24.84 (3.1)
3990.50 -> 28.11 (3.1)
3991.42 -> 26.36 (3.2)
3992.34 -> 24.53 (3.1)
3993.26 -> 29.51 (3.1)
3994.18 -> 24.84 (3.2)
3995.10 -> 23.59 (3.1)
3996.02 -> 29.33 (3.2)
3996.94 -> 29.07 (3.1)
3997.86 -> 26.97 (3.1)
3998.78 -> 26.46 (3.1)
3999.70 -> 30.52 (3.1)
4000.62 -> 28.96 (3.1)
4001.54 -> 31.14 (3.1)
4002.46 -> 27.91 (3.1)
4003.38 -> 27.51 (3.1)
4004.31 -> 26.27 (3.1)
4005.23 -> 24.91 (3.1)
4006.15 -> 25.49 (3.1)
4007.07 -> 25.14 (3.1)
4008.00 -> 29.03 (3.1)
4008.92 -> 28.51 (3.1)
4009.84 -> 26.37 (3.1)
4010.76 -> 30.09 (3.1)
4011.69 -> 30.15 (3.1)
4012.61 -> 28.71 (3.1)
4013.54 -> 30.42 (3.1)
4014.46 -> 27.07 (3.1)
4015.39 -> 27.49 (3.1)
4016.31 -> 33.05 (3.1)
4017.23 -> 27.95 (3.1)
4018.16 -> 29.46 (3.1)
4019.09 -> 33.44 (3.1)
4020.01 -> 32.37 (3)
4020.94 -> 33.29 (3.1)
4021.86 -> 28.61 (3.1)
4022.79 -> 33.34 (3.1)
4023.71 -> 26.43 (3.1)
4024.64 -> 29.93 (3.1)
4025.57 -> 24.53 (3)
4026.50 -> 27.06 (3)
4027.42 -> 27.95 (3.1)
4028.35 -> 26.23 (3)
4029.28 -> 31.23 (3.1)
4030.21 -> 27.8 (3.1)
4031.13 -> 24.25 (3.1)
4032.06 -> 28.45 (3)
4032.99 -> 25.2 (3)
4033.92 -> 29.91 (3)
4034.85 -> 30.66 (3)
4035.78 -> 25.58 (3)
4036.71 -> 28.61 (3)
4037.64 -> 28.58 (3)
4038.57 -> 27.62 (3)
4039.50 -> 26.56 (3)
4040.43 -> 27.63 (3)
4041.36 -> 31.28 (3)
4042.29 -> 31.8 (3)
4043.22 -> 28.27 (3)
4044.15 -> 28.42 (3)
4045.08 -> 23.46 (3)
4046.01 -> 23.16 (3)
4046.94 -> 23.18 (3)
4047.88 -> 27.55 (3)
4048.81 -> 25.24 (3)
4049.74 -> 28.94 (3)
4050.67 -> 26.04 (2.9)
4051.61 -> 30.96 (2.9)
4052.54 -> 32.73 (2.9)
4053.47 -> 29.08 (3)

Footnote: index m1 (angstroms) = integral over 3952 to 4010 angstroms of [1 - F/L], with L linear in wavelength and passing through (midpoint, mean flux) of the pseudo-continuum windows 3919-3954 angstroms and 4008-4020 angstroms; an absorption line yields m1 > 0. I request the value 6.68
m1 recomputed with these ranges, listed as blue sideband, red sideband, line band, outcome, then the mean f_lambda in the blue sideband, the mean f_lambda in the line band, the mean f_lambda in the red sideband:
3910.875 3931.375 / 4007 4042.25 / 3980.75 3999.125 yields 1.04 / 25.6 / 26.1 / 28.8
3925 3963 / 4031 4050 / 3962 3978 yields 3.94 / 23.4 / 18.4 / 27.4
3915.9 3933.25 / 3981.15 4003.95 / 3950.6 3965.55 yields 1.14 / 24.1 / 23.5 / 26.8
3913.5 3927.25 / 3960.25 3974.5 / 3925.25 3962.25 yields -1.70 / 26.5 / 23.4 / 18.7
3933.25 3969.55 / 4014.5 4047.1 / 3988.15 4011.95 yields -1.13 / 22.9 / 27.5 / 28.4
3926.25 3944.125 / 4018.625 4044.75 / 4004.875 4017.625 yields -0.52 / 21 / 28.2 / 28.7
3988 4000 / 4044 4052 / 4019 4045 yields -2.08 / 27.2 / 28.6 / 26.2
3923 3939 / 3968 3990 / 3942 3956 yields -2.60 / 21.2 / 25.4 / 21.9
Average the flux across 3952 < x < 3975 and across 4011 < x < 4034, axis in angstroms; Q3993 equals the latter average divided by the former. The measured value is 1.4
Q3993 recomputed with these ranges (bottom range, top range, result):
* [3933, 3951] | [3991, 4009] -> 1.16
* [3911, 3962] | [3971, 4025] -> 1.08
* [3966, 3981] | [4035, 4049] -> 1.44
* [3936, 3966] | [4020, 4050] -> 1.15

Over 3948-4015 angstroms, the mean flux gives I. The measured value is 24.4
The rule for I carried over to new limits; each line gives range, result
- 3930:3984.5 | 22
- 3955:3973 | 20.9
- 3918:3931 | 24.7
